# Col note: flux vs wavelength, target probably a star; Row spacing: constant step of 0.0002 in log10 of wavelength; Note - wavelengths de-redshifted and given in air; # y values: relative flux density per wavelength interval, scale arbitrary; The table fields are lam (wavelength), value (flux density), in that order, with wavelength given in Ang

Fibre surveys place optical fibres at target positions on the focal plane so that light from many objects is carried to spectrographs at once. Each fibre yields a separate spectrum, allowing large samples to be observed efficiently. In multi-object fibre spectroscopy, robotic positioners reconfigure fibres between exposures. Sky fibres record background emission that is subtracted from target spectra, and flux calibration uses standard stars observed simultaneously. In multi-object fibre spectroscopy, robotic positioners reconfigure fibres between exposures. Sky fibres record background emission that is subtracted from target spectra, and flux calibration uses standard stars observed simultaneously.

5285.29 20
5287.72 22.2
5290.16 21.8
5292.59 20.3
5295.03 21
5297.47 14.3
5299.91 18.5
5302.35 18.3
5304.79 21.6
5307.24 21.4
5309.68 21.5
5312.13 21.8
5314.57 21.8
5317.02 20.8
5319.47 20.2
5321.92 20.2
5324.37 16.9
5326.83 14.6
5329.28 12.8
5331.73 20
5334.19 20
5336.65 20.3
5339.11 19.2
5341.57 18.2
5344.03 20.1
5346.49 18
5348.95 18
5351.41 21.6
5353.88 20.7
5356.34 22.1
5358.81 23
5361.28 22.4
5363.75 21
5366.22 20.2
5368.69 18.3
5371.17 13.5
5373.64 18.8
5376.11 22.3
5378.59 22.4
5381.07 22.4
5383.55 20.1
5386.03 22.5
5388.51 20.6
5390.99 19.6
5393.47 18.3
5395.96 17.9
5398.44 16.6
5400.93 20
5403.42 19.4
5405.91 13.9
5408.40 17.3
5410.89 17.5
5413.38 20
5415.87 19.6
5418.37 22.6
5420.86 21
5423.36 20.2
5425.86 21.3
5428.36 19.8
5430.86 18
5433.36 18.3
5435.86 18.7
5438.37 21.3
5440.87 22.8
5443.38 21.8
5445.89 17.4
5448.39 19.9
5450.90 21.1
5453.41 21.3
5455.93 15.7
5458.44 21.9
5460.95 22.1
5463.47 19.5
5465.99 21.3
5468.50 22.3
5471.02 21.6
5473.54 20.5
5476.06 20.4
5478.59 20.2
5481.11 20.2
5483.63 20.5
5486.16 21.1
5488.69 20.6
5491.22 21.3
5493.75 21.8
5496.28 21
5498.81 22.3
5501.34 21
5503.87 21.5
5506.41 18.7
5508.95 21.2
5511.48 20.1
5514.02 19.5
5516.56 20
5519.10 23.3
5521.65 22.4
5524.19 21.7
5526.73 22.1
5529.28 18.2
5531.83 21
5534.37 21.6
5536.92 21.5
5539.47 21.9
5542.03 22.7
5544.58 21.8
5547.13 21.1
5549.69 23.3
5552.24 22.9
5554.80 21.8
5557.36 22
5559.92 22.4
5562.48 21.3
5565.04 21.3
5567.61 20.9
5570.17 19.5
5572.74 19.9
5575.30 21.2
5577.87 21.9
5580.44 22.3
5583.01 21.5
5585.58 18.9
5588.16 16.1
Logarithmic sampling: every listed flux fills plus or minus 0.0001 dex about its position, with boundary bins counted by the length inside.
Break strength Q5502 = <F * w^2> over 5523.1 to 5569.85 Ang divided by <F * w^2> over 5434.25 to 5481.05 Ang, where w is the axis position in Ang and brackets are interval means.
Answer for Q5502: 1.09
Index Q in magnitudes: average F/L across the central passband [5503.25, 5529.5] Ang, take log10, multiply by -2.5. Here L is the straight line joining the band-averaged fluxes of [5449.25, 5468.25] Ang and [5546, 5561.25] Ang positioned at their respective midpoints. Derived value 0.04 mag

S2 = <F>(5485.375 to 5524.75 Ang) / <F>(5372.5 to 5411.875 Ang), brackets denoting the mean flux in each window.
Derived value 1.09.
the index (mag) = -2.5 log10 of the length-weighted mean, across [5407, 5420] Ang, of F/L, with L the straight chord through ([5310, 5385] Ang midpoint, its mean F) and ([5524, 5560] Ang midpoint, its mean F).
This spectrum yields 0.056 mag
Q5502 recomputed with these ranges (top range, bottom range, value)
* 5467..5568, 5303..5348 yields 1.18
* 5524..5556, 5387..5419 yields 1.22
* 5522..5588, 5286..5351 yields 1.20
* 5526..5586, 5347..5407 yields 1.15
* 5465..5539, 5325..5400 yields 1.13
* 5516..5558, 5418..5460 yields 1.12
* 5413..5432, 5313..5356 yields 1.10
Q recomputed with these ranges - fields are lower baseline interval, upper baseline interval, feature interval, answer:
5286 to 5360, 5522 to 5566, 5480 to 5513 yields 0.02 mag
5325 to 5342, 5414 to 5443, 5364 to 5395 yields -0.05 mag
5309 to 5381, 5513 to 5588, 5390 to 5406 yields 0.11 mag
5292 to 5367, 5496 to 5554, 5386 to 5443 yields 0.05 mag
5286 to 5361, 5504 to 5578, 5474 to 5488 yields 0.02 mag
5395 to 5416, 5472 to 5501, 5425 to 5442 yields -0.06 mag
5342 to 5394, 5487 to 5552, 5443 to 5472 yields 0.02 mag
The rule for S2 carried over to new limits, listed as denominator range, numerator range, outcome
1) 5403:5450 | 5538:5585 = 1.11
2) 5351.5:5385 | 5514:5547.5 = 1.04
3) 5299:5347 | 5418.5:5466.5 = 1.05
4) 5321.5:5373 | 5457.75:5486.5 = 1.10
